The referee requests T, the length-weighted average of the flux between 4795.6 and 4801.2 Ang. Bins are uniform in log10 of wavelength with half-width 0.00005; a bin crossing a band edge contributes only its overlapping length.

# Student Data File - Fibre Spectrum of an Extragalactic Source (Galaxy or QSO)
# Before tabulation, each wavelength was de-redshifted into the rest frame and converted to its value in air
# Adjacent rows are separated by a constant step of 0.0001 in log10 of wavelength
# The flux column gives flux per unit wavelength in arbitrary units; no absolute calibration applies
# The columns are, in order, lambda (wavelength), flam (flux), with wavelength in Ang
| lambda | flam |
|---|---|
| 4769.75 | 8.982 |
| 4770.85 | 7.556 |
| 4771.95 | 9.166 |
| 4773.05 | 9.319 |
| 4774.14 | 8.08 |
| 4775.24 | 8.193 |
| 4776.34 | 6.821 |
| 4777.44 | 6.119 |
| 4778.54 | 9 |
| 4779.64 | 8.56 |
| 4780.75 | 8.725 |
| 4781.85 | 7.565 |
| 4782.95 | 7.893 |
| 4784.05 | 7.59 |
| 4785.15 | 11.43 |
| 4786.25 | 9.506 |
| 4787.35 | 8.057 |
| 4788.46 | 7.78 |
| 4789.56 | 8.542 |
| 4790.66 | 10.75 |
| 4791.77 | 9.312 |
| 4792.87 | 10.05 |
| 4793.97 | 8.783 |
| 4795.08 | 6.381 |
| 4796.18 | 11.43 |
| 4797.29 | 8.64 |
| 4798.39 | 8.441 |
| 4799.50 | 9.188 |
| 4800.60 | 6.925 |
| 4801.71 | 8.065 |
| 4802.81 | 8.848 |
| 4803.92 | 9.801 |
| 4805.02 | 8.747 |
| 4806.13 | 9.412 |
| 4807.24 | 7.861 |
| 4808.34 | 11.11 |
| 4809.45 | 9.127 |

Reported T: 8.9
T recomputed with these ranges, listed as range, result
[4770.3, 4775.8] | 8.47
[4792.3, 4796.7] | 9.16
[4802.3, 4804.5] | 9.33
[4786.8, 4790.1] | 8.12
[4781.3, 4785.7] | 8.63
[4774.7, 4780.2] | 7.73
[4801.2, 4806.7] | 8.98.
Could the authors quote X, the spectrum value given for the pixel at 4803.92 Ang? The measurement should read 9.801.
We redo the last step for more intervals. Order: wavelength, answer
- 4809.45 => 9.127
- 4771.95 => 9.166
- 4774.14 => 8.08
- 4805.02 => 8.747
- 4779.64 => 8.56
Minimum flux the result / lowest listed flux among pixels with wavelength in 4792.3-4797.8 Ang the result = 6.381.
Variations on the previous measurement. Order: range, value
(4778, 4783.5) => 7.565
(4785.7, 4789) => 7.78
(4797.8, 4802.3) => 6.925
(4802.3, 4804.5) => 8.848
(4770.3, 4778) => 6.119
